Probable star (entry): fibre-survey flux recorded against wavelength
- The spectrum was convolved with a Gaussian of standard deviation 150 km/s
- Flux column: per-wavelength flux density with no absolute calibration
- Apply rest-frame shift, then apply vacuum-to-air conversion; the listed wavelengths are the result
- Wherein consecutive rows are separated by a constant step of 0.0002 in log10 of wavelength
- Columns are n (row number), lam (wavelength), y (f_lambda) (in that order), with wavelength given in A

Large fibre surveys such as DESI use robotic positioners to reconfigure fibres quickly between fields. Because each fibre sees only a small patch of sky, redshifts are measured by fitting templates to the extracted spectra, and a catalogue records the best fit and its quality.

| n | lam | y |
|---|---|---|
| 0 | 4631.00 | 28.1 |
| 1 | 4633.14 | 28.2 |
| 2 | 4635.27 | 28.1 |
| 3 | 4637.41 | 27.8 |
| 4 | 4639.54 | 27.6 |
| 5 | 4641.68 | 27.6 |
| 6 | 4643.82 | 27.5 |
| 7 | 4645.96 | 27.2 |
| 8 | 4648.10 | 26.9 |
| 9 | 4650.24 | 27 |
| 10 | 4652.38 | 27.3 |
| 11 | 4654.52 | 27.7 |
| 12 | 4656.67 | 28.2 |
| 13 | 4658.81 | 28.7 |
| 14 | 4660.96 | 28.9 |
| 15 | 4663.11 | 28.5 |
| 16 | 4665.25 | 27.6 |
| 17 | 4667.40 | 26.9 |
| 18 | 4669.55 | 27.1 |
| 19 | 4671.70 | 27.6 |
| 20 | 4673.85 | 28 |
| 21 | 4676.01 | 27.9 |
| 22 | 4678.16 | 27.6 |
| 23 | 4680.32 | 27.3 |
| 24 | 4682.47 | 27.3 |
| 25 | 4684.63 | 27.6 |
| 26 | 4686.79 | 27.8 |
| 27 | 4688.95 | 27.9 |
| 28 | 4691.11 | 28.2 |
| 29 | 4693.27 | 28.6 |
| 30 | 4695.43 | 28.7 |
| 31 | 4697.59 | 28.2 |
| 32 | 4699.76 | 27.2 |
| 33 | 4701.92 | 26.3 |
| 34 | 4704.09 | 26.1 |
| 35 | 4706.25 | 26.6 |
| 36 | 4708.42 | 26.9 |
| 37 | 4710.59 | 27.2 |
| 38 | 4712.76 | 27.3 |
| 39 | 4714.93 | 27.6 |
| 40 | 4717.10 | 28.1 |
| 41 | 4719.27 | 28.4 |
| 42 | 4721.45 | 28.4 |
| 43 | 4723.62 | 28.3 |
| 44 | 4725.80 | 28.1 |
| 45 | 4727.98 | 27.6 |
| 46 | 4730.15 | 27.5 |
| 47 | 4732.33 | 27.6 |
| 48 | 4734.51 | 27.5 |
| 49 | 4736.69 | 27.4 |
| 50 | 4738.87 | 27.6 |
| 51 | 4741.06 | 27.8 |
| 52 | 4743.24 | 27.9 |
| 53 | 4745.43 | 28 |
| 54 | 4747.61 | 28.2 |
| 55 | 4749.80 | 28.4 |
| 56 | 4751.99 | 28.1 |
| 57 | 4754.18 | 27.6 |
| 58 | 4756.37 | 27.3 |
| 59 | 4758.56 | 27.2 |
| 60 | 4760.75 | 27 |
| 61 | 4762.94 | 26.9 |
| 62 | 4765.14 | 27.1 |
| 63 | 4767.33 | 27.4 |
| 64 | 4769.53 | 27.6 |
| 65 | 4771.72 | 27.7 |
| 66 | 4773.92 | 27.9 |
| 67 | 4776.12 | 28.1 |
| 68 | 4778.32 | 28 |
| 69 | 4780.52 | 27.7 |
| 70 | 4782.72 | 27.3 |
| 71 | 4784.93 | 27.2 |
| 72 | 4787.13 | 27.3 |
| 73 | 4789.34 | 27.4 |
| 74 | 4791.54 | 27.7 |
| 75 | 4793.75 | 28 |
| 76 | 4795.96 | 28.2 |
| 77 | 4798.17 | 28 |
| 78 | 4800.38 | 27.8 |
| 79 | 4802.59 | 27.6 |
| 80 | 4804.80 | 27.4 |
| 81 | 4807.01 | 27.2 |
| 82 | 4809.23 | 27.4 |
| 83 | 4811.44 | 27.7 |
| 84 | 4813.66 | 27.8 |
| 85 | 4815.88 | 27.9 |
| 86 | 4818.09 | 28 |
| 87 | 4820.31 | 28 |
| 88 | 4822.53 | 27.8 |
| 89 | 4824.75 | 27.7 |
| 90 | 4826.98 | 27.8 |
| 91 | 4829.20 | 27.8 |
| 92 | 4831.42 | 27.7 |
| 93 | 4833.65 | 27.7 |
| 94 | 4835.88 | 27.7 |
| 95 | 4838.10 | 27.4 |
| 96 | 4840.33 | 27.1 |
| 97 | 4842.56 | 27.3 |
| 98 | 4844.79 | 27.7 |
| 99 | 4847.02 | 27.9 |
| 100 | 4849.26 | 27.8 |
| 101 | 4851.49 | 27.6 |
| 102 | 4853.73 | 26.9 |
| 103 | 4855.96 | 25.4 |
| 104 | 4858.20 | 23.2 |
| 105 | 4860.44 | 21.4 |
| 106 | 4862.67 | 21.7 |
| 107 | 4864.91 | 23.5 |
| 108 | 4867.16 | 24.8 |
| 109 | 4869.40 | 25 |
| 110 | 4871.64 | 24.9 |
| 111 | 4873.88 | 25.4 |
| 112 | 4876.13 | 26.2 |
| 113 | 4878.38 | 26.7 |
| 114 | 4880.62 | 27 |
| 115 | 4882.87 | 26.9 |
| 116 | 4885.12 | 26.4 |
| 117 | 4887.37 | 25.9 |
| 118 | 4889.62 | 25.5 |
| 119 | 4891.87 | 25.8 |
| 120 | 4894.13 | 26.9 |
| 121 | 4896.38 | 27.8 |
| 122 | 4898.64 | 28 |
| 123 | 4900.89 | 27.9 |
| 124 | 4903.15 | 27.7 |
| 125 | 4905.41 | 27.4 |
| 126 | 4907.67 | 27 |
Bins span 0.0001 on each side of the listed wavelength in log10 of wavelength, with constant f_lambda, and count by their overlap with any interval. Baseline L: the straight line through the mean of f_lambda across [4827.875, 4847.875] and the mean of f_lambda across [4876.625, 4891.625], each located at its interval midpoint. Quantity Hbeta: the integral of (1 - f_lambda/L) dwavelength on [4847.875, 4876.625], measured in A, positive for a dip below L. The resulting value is 2.2 A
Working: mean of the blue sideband 27.6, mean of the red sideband 26.4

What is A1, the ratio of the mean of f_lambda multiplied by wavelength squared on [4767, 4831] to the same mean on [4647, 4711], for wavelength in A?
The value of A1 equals 1.1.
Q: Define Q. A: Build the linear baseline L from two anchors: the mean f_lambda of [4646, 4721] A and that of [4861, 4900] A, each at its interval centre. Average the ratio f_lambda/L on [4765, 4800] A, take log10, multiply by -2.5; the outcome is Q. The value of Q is -0.04 mag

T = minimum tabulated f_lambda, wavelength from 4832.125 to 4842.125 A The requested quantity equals 27.1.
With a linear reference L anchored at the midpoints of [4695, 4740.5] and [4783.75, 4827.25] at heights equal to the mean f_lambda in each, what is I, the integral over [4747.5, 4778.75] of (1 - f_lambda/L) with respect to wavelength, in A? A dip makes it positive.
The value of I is 0.0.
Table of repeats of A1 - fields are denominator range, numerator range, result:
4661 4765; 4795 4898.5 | 1.02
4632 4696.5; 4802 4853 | 1.07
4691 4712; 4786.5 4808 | 1.05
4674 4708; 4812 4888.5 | 1.03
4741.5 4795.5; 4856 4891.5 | 0.95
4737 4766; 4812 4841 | 1.04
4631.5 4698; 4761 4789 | 1.04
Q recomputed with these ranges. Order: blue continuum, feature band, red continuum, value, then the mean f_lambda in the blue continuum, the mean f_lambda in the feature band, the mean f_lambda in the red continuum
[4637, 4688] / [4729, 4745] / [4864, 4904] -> -0.02 mag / 27.6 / 27.6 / 26.2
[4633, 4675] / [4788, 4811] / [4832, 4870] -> -0.05 mag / 27.7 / 27.7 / 25.9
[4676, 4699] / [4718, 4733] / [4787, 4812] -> -0.01 mag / 27.9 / 28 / 27.7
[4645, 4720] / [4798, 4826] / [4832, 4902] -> -0.04 mag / 27.6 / 27.7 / 26.2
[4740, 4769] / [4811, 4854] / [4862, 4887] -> -0.06 mag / 27.6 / 27.7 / 25.4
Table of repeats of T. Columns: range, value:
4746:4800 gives 26.9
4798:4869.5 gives 21.4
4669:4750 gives 26.1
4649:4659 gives 27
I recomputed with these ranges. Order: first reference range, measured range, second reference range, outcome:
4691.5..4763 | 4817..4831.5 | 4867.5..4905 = -0.5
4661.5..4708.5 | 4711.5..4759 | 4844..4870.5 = -1.7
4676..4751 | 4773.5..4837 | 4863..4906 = -2.0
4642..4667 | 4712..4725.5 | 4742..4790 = -0.2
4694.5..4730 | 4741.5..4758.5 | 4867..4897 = -0.4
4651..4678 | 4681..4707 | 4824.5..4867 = 0.0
